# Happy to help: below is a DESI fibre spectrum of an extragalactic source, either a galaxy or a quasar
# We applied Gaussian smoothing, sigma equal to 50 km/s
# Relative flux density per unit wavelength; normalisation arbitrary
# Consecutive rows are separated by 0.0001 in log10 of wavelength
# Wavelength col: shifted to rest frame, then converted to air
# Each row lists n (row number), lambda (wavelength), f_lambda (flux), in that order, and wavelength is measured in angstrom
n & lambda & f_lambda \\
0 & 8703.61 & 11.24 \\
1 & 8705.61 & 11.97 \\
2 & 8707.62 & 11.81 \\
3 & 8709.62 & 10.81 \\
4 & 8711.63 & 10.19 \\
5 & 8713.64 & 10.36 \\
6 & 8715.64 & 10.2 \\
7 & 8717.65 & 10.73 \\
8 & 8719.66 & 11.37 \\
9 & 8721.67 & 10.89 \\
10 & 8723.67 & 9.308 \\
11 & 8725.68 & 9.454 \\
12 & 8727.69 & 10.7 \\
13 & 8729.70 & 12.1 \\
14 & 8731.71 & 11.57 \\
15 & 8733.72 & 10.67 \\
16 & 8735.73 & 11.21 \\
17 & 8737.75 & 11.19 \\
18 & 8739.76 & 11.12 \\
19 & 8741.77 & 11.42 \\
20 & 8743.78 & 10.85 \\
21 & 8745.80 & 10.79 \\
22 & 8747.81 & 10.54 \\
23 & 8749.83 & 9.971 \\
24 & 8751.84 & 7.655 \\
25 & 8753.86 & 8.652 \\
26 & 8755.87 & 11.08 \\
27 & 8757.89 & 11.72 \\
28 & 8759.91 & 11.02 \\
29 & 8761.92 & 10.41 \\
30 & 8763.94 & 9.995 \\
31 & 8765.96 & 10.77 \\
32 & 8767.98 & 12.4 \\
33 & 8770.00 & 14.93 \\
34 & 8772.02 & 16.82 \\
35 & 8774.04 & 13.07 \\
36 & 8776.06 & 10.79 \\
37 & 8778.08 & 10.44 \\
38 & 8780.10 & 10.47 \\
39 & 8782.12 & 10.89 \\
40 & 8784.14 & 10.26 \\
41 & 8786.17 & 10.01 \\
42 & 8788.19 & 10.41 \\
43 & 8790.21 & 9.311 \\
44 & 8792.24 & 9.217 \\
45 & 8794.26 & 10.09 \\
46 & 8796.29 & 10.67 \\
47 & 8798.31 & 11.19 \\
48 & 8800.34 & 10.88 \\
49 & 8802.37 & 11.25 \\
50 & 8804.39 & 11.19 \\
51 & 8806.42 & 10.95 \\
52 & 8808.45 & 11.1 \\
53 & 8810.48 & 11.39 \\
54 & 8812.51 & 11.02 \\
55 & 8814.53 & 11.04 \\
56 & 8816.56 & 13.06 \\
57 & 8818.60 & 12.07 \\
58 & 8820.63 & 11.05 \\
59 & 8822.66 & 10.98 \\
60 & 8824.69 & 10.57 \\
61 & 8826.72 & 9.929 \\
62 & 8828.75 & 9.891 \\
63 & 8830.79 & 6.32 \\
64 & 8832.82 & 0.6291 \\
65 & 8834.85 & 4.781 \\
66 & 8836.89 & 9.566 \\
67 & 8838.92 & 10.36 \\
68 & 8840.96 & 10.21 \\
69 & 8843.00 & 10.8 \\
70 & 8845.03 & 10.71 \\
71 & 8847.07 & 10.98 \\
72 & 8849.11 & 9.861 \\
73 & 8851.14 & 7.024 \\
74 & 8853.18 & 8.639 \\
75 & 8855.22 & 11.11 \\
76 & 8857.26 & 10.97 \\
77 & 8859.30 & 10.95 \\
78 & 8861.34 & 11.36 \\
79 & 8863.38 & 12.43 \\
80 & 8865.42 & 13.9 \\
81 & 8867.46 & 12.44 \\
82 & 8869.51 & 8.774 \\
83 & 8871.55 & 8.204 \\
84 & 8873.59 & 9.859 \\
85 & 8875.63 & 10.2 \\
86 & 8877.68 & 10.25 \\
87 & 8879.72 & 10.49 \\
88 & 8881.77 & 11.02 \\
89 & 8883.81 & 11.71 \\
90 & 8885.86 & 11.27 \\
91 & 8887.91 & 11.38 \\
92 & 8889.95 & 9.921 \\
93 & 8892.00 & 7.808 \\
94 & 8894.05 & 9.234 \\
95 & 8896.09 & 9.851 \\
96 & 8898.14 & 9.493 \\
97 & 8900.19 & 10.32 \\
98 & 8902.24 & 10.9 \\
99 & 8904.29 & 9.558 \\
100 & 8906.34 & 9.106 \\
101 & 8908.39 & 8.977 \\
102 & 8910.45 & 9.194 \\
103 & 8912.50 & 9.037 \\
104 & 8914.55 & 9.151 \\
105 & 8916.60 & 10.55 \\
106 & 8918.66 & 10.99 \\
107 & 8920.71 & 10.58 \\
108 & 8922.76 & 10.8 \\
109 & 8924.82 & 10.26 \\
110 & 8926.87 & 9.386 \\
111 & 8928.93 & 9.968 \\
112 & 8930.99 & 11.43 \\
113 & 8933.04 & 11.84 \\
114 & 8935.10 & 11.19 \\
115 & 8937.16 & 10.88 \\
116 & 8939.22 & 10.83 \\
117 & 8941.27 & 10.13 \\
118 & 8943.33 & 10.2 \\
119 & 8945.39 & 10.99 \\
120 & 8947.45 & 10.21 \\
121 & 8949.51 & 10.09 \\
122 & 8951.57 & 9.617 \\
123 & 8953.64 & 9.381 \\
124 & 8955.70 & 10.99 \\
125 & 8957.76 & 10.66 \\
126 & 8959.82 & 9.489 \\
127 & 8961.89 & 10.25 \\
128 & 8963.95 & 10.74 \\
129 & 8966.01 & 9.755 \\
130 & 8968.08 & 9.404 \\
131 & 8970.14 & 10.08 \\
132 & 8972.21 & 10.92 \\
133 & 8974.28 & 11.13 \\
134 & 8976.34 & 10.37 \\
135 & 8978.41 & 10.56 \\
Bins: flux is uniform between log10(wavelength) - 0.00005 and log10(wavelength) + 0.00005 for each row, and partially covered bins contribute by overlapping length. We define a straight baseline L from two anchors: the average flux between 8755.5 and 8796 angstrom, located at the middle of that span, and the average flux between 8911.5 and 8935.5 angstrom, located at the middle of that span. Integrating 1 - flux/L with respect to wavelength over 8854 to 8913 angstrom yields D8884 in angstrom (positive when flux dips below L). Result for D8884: 1.6 angstrom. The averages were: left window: 11.2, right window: 10.4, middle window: 10.3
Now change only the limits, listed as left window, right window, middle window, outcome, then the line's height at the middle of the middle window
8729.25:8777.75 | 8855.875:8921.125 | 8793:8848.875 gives 3.6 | 10.8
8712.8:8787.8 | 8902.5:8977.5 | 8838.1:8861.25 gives 0.8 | 10.6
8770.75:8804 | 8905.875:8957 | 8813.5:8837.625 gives 3.7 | 10.8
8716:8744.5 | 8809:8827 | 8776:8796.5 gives 1.7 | 11.1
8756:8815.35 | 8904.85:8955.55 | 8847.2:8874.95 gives 0.6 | 10.7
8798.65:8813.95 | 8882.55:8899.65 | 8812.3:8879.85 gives 4.0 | 10.6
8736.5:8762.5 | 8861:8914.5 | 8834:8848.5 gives 0.9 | 10.3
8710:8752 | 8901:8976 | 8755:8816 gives -3.7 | 10.5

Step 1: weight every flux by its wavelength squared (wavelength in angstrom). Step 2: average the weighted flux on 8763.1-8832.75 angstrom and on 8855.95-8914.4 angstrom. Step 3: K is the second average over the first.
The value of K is 0.97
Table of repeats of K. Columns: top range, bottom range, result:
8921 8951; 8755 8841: 1.03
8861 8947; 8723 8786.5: 0.97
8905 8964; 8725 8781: 0.96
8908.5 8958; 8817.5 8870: 1.07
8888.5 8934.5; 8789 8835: 1.01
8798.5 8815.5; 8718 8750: 1.04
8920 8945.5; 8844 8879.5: 1.03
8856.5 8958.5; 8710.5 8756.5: 1.03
